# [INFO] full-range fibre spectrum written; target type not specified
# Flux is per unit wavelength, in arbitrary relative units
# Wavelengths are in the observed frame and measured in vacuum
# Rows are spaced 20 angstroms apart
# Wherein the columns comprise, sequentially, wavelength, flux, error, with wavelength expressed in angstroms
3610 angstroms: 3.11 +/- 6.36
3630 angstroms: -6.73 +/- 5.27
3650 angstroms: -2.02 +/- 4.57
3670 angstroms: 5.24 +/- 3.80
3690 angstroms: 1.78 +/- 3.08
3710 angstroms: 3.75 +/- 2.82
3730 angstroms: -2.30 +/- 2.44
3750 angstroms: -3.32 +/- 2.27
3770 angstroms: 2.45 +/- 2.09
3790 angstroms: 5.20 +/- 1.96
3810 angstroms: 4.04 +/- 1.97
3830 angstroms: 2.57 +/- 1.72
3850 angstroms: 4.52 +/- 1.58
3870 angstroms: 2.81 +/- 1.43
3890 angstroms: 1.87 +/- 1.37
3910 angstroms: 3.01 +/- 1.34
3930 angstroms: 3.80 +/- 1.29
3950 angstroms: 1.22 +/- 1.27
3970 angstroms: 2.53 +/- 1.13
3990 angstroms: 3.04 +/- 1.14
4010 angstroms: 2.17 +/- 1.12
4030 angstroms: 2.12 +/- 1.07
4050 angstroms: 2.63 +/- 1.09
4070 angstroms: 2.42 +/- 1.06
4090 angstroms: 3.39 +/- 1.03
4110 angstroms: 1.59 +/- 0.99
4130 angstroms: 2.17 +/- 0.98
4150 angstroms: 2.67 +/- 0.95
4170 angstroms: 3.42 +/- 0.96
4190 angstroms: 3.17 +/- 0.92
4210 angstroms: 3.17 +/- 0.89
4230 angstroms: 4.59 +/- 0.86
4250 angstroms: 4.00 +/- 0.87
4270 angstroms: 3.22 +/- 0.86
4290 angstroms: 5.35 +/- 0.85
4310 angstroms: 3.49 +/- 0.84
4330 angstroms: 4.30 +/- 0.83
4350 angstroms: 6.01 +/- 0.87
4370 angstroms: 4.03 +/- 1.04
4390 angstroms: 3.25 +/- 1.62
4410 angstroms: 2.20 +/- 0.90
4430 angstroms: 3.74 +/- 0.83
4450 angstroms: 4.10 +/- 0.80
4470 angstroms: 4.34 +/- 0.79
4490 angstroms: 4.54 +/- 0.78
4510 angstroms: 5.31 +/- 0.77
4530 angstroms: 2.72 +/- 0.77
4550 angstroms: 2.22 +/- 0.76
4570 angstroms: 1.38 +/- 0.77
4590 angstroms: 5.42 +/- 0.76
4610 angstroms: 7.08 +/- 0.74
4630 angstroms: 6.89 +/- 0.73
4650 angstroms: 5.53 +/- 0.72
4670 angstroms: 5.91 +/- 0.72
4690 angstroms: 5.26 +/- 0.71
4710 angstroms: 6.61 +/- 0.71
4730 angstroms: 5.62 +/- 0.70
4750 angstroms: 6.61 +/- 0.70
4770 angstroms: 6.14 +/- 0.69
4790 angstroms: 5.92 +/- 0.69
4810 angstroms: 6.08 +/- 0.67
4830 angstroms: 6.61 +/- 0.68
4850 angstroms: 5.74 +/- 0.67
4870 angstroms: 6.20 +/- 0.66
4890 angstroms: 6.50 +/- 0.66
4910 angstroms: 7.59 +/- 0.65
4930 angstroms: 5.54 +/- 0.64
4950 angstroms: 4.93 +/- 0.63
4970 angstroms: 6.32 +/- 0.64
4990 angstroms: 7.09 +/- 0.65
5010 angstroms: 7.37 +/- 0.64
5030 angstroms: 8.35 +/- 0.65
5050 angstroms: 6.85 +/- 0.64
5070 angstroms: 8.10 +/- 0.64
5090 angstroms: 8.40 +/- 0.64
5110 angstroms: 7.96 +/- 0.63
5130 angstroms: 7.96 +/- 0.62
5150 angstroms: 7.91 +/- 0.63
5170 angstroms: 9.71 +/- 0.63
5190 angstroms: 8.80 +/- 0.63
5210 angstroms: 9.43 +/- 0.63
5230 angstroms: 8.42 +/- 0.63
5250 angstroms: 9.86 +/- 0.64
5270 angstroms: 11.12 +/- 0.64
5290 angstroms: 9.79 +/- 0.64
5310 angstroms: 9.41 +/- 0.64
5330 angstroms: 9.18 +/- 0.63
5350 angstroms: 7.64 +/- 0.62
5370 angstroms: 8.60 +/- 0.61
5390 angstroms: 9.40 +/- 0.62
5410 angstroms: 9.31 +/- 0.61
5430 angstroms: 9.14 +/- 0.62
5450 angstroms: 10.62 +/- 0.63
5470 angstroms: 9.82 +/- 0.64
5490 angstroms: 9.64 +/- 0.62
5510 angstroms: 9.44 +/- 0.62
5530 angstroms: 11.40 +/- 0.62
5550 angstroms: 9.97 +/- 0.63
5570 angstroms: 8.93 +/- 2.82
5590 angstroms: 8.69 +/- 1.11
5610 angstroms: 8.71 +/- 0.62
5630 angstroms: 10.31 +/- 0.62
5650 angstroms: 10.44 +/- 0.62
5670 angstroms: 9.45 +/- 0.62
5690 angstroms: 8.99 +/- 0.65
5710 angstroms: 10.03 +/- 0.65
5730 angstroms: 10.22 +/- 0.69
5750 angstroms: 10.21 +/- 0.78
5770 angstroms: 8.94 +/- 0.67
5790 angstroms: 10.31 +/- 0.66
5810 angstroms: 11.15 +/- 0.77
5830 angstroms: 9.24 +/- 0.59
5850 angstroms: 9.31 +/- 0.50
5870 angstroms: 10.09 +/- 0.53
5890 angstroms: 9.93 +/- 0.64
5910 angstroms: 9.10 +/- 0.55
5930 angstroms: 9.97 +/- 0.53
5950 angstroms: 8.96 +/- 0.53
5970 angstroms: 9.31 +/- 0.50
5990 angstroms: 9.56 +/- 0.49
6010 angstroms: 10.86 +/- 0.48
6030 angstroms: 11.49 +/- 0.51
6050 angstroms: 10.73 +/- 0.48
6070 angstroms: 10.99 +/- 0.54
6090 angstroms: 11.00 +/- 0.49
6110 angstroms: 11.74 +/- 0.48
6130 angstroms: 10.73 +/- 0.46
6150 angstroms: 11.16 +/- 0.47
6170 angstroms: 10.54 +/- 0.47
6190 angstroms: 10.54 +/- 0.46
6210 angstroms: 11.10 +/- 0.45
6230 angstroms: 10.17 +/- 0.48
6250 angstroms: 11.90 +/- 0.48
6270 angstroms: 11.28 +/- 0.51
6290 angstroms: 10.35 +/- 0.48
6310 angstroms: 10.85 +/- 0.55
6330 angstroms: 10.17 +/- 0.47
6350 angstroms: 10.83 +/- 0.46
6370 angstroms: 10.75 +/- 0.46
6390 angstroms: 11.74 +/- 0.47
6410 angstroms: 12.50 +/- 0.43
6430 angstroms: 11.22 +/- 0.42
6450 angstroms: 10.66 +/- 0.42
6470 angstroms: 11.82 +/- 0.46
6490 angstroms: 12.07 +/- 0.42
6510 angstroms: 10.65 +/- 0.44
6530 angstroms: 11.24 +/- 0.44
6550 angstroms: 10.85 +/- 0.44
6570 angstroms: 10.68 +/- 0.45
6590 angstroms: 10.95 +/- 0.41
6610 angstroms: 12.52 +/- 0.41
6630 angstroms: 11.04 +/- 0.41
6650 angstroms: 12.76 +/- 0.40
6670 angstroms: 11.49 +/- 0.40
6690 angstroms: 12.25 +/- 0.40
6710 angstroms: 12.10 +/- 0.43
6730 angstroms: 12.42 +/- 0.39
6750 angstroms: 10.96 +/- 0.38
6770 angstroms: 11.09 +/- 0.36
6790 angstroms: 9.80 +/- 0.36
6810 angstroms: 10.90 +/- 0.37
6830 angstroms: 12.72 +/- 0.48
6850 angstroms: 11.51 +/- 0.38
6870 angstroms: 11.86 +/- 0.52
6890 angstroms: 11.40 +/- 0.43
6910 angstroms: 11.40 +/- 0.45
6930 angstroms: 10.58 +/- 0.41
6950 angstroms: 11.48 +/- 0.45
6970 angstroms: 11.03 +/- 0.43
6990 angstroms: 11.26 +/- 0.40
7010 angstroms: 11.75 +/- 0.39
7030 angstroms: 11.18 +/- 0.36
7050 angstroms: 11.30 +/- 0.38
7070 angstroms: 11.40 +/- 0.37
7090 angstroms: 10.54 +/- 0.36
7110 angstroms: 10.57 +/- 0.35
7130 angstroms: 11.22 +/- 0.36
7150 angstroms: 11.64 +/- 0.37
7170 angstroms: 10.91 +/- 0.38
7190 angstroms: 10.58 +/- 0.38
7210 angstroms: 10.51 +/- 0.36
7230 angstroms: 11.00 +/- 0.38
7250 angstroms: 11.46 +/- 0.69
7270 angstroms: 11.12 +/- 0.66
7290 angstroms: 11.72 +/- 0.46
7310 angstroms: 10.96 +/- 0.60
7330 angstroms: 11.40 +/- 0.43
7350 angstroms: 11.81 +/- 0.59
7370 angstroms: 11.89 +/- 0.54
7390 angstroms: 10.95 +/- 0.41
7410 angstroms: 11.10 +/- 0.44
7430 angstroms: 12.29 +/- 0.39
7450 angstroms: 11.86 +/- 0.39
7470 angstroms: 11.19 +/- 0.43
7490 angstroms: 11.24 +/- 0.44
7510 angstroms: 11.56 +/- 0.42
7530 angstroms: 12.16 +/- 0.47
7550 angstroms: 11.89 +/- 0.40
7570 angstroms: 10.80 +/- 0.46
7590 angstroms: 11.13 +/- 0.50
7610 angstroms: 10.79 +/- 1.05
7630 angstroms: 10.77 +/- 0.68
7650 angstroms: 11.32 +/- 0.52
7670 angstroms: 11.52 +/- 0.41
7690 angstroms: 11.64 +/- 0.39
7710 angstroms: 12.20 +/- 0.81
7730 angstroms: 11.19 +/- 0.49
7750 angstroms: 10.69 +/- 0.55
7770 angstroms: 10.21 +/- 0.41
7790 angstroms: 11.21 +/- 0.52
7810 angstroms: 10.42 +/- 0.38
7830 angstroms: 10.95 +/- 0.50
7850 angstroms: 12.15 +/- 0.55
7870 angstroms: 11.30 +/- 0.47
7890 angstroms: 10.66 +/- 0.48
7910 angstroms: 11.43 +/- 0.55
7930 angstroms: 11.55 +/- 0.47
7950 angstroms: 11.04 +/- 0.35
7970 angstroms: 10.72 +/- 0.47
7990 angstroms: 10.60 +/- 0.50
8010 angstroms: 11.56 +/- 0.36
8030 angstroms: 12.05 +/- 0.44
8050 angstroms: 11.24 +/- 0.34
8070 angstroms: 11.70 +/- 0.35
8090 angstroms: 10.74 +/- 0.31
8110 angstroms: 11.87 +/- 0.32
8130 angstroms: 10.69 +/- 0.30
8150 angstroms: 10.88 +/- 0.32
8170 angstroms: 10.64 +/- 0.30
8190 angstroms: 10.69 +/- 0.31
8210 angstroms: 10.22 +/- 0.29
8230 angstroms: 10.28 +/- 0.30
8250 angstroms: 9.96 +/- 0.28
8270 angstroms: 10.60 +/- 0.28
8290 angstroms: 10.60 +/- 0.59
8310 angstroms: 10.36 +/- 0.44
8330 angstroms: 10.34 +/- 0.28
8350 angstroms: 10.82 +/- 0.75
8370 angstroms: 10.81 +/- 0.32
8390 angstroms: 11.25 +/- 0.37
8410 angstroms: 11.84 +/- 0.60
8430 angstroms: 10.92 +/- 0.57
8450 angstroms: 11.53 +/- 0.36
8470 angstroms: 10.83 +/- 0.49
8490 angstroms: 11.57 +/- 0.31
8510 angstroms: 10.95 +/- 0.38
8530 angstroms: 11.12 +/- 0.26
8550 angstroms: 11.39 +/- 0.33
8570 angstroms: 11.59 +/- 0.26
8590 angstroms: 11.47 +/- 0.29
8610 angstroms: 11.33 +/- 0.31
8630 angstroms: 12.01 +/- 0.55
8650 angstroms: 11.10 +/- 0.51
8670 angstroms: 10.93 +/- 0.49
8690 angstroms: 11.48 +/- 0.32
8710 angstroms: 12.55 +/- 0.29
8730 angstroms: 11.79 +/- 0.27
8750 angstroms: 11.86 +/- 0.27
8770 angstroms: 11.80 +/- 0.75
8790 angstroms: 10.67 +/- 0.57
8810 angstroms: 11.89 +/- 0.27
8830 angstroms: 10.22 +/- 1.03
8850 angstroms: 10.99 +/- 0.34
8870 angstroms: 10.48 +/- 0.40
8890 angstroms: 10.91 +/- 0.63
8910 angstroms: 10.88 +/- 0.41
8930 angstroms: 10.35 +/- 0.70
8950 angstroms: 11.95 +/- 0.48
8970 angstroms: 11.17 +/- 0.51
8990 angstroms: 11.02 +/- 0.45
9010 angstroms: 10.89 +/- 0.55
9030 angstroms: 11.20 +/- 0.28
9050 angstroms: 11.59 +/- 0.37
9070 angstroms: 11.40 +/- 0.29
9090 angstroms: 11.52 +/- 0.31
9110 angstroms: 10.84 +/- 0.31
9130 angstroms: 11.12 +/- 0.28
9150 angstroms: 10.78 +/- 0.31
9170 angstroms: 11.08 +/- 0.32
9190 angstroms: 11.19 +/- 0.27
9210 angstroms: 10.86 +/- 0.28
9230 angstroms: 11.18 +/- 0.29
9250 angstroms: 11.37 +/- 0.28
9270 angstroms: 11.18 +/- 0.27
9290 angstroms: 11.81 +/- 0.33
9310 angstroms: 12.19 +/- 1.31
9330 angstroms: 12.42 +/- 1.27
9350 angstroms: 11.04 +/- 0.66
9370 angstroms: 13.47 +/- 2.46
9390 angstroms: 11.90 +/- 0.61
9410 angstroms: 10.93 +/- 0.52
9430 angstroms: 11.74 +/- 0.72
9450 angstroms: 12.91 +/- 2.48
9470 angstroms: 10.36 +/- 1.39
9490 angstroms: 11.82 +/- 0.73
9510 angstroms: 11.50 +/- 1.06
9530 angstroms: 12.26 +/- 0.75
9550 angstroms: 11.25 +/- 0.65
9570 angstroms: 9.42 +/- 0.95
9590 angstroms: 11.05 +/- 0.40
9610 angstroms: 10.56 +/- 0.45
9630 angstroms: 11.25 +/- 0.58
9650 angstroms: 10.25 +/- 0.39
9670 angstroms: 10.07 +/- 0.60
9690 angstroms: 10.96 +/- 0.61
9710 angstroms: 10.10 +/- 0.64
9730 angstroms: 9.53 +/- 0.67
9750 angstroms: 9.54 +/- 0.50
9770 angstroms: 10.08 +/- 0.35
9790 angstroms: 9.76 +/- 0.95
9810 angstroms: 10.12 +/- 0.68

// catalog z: 0.15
